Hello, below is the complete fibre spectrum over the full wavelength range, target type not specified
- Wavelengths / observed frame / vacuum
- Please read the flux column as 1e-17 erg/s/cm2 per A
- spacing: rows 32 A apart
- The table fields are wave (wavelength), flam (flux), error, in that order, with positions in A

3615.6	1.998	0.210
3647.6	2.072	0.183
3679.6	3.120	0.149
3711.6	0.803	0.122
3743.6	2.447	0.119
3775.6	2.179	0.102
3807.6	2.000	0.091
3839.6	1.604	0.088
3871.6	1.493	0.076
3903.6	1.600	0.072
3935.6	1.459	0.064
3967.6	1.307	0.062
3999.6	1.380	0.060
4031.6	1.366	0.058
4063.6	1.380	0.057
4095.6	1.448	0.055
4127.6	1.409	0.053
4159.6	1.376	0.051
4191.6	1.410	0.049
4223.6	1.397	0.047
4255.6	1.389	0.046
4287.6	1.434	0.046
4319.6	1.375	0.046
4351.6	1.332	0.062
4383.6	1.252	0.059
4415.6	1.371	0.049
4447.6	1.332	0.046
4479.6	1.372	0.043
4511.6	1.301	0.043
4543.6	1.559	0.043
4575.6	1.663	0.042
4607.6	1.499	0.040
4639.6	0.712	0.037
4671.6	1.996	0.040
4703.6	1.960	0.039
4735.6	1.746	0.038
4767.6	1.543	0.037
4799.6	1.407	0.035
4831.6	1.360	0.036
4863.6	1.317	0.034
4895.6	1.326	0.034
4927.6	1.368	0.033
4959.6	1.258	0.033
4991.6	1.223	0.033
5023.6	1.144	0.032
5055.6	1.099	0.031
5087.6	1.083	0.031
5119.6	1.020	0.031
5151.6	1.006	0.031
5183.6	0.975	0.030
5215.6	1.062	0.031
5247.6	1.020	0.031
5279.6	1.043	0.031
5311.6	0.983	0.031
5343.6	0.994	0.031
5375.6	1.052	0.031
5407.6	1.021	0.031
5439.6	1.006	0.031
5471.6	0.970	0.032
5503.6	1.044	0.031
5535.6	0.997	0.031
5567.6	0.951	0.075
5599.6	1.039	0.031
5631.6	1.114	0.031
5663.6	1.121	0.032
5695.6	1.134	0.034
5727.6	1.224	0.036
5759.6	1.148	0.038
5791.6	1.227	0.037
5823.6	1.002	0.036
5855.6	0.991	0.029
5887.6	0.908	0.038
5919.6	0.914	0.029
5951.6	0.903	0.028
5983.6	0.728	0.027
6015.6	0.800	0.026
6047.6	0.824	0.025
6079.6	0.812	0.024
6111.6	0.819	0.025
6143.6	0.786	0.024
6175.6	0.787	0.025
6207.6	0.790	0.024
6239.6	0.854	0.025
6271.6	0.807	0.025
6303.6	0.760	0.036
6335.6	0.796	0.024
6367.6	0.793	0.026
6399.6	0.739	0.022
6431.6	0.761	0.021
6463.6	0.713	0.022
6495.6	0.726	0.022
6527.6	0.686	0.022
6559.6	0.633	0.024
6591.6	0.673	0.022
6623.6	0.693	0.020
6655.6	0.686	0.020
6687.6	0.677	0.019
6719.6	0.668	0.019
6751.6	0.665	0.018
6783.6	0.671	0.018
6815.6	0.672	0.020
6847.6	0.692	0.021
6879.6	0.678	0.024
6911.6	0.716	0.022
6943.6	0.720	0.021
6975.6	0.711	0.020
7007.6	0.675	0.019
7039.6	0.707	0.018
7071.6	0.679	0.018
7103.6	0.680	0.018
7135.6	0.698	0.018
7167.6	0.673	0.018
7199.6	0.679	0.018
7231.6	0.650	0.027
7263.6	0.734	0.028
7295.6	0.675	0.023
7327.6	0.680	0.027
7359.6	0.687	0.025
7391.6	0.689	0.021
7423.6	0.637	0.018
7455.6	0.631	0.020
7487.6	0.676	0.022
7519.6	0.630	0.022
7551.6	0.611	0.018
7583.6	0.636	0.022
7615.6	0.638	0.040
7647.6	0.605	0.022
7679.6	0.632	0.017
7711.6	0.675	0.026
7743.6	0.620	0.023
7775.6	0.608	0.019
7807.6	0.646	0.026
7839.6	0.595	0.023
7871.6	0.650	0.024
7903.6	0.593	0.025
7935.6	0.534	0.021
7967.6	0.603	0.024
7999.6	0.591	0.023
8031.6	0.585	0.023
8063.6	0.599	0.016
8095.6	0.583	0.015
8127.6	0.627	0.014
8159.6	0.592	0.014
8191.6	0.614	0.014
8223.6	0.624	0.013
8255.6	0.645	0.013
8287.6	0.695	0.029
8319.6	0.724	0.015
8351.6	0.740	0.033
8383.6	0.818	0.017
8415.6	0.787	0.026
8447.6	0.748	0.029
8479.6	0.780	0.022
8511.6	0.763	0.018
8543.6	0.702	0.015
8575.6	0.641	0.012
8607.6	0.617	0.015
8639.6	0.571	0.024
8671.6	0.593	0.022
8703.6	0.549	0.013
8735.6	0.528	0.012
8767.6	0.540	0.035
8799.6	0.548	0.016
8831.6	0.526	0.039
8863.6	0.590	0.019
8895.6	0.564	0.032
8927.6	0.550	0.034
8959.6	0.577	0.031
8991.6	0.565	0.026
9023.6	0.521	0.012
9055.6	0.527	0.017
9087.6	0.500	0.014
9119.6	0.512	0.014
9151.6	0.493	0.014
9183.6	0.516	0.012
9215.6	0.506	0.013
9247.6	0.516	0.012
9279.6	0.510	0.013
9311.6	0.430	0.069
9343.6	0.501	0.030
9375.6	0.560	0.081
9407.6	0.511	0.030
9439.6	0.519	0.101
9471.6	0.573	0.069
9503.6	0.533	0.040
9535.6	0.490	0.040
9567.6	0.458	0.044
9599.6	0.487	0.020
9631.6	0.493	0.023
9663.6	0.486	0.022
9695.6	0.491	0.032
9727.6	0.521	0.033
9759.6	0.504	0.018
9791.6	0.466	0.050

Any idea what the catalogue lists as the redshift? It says 2.023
